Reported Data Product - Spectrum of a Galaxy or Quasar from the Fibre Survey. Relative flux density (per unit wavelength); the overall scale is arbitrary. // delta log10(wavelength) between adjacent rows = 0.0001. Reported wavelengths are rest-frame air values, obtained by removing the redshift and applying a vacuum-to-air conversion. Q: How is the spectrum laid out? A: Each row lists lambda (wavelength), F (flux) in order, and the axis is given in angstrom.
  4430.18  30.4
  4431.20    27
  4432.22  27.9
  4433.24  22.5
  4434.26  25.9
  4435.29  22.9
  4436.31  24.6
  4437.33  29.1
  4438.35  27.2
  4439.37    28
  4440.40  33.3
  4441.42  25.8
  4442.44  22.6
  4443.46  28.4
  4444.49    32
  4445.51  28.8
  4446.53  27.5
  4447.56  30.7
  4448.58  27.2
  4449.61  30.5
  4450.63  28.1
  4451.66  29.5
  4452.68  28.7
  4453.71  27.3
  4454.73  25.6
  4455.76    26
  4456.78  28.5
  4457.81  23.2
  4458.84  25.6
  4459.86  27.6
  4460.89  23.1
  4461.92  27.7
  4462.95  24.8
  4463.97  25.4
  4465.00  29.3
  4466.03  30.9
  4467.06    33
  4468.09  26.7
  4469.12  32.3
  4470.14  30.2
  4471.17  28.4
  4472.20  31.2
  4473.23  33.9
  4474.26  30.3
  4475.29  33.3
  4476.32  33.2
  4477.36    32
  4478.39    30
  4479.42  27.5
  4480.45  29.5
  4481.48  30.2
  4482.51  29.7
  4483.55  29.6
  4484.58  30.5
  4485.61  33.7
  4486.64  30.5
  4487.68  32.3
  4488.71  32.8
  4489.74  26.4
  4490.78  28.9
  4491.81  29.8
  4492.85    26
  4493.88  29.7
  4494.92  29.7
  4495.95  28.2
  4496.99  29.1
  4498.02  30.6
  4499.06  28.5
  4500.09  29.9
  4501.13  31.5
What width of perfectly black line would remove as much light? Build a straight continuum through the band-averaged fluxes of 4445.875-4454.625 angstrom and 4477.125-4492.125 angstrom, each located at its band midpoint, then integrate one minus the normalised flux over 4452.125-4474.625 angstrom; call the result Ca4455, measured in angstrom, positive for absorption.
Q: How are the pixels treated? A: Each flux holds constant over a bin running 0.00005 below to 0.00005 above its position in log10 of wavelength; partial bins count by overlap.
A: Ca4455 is 0.8 angstrom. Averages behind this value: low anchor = 28.6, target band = 28.2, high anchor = 30.2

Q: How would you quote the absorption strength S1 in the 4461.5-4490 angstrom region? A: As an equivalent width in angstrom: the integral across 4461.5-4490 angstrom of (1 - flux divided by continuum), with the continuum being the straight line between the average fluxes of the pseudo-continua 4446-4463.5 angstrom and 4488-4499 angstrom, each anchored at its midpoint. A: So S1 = -2.0 angstrom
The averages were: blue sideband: 27.2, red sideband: 29.2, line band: 30.2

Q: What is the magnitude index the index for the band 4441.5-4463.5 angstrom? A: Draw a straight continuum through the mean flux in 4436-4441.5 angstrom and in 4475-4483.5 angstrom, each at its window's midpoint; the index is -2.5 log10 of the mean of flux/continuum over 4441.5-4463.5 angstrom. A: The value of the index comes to 0.07 mag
